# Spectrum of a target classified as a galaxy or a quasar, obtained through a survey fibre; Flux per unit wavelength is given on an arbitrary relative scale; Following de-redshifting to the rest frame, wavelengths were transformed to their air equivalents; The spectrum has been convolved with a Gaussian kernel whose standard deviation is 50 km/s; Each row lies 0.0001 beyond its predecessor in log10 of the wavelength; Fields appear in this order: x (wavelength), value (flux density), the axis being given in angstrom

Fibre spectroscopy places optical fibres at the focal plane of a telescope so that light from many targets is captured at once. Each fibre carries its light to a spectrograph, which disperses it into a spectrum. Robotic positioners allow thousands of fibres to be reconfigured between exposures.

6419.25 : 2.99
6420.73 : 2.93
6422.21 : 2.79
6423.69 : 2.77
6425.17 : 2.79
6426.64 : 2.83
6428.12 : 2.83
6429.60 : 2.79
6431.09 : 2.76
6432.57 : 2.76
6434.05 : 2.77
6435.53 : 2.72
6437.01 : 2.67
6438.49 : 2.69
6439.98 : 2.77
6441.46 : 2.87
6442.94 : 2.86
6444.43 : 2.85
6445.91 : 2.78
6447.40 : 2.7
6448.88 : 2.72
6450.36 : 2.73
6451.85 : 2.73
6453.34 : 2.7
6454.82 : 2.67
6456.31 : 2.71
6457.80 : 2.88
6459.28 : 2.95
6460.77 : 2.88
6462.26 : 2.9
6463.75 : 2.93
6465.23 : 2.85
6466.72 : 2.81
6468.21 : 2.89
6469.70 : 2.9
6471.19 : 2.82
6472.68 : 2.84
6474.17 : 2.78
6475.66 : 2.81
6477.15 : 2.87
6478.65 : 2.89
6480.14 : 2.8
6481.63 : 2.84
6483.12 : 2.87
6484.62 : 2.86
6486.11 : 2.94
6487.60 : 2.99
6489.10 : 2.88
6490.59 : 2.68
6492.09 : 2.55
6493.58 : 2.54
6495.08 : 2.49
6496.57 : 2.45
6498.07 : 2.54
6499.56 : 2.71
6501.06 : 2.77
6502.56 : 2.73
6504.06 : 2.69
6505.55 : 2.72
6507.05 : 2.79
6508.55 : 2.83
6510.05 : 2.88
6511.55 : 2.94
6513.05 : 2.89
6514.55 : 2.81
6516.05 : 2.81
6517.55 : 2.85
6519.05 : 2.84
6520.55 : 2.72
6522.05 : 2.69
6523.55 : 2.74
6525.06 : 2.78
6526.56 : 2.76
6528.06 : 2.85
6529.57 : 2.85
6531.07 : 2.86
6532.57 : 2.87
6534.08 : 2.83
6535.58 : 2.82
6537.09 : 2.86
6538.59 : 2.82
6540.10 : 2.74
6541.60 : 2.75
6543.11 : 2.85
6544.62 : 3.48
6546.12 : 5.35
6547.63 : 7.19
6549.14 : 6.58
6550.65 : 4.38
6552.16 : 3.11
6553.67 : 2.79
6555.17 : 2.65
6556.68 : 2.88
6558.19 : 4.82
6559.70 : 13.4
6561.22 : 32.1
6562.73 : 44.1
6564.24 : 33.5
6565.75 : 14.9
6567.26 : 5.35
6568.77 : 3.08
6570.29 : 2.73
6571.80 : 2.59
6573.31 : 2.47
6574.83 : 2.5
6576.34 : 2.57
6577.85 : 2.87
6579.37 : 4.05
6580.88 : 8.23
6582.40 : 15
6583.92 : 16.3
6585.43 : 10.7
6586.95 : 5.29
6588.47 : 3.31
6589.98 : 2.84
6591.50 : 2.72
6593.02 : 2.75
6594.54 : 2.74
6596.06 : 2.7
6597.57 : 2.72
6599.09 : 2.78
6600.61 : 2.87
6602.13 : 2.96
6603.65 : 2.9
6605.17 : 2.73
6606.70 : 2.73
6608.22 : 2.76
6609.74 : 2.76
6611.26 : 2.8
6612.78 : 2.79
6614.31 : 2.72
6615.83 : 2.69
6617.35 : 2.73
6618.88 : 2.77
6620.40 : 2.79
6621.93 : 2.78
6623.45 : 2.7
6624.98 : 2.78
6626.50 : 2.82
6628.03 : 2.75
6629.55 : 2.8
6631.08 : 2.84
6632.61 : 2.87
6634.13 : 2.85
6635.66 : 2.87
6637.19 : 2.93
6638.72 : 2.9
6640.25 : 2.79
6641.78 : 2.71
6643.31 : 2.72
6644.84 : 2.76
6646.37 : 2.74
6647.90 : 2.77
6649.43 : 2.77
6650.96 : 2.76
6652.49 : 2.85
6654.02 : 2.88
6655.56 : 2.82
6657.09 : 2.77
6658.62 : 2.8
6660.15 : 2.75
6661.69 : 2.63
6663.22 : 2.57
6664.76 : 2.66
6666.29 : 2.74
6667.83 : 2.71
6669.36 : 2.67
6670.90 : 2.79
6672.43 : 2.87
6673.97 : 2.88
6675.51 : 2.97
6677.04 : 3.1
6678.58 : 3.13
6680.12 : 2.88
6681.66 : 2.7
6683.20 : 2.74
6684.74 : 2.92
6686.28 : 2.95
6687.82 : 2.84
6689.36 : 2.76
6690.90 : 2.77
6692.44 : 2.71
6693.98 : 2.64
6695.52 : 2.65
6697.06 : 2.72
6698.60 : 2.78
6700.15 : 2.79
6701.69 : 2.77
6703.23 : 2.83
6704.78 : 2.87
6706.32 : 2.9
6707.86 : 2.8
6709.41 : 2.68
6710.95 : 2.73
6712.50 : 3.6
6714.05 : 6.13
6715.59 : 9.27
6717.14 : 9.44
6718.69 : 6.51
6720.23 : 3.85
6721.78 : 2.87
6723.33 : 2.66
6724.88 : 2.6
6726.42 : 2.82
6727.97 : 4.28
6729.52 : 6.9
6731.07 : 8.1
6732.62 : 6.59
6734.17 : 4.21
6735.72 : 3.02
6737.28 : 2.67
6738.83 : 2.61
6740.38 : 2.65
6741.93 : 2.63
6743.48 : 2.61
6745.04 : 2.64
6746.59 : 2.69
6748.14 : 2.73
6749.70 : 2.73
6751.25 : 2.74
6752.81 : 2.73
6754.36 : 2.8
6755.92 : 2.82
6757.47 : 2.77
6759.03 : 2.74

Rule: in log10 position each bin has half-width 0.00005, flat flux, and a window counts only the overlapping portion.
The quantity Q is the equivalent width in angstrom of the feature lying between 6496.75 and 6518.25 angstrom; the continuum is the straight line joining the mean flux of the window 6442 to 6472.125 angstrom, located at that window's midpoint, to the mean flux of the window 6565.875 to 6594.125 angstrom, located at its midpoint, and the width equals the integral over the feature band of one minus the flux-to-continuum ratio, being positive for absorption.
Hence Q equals 6.2 angstrom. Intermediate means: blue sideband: 2.81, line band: 2.77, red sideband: 5.48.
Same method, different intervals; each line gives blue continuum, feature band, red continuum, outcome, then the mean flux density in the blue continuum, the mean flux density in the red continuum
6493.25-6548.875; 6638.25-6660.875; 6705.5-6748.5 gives 5.63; 3.01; 4.13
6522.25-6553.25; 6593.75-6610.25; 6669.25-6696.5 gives 2.03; 3.45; 2.83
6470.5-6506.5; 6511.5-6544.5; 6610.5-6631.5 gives -0.82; 2.75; 2.77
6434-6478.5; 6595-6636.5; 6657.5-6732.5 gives 6.11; 2.8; 3.5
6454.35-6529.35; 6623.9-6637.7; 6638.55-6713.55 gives -0.09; 2.79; 2.82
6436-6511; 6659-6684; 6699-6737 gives 7.71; 2.78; 4.35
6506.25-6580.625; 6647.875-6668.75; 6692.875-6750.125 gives 8.07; 5.73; 3.78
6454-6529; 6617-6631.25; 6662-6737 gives 2.25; 2.79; 3.58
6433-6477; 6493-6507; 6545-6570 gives 8.37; 2.8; 11.4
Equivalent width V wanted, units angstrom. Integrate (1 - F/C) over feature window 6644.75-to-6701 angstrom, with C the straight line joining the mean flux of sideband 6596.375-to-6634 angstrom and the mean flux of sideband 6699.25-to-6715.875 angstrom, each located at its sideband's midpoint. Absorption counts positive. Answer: 8.4 angstrom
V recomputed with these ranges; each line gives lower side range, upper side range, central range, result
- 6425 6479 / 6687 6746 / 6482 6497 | 1.04 angstrom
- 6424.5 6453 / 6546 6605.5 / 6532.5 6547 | 7.09 angstrom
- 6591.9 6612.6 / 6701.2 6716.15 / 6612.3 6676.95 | 8.07 angstrom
